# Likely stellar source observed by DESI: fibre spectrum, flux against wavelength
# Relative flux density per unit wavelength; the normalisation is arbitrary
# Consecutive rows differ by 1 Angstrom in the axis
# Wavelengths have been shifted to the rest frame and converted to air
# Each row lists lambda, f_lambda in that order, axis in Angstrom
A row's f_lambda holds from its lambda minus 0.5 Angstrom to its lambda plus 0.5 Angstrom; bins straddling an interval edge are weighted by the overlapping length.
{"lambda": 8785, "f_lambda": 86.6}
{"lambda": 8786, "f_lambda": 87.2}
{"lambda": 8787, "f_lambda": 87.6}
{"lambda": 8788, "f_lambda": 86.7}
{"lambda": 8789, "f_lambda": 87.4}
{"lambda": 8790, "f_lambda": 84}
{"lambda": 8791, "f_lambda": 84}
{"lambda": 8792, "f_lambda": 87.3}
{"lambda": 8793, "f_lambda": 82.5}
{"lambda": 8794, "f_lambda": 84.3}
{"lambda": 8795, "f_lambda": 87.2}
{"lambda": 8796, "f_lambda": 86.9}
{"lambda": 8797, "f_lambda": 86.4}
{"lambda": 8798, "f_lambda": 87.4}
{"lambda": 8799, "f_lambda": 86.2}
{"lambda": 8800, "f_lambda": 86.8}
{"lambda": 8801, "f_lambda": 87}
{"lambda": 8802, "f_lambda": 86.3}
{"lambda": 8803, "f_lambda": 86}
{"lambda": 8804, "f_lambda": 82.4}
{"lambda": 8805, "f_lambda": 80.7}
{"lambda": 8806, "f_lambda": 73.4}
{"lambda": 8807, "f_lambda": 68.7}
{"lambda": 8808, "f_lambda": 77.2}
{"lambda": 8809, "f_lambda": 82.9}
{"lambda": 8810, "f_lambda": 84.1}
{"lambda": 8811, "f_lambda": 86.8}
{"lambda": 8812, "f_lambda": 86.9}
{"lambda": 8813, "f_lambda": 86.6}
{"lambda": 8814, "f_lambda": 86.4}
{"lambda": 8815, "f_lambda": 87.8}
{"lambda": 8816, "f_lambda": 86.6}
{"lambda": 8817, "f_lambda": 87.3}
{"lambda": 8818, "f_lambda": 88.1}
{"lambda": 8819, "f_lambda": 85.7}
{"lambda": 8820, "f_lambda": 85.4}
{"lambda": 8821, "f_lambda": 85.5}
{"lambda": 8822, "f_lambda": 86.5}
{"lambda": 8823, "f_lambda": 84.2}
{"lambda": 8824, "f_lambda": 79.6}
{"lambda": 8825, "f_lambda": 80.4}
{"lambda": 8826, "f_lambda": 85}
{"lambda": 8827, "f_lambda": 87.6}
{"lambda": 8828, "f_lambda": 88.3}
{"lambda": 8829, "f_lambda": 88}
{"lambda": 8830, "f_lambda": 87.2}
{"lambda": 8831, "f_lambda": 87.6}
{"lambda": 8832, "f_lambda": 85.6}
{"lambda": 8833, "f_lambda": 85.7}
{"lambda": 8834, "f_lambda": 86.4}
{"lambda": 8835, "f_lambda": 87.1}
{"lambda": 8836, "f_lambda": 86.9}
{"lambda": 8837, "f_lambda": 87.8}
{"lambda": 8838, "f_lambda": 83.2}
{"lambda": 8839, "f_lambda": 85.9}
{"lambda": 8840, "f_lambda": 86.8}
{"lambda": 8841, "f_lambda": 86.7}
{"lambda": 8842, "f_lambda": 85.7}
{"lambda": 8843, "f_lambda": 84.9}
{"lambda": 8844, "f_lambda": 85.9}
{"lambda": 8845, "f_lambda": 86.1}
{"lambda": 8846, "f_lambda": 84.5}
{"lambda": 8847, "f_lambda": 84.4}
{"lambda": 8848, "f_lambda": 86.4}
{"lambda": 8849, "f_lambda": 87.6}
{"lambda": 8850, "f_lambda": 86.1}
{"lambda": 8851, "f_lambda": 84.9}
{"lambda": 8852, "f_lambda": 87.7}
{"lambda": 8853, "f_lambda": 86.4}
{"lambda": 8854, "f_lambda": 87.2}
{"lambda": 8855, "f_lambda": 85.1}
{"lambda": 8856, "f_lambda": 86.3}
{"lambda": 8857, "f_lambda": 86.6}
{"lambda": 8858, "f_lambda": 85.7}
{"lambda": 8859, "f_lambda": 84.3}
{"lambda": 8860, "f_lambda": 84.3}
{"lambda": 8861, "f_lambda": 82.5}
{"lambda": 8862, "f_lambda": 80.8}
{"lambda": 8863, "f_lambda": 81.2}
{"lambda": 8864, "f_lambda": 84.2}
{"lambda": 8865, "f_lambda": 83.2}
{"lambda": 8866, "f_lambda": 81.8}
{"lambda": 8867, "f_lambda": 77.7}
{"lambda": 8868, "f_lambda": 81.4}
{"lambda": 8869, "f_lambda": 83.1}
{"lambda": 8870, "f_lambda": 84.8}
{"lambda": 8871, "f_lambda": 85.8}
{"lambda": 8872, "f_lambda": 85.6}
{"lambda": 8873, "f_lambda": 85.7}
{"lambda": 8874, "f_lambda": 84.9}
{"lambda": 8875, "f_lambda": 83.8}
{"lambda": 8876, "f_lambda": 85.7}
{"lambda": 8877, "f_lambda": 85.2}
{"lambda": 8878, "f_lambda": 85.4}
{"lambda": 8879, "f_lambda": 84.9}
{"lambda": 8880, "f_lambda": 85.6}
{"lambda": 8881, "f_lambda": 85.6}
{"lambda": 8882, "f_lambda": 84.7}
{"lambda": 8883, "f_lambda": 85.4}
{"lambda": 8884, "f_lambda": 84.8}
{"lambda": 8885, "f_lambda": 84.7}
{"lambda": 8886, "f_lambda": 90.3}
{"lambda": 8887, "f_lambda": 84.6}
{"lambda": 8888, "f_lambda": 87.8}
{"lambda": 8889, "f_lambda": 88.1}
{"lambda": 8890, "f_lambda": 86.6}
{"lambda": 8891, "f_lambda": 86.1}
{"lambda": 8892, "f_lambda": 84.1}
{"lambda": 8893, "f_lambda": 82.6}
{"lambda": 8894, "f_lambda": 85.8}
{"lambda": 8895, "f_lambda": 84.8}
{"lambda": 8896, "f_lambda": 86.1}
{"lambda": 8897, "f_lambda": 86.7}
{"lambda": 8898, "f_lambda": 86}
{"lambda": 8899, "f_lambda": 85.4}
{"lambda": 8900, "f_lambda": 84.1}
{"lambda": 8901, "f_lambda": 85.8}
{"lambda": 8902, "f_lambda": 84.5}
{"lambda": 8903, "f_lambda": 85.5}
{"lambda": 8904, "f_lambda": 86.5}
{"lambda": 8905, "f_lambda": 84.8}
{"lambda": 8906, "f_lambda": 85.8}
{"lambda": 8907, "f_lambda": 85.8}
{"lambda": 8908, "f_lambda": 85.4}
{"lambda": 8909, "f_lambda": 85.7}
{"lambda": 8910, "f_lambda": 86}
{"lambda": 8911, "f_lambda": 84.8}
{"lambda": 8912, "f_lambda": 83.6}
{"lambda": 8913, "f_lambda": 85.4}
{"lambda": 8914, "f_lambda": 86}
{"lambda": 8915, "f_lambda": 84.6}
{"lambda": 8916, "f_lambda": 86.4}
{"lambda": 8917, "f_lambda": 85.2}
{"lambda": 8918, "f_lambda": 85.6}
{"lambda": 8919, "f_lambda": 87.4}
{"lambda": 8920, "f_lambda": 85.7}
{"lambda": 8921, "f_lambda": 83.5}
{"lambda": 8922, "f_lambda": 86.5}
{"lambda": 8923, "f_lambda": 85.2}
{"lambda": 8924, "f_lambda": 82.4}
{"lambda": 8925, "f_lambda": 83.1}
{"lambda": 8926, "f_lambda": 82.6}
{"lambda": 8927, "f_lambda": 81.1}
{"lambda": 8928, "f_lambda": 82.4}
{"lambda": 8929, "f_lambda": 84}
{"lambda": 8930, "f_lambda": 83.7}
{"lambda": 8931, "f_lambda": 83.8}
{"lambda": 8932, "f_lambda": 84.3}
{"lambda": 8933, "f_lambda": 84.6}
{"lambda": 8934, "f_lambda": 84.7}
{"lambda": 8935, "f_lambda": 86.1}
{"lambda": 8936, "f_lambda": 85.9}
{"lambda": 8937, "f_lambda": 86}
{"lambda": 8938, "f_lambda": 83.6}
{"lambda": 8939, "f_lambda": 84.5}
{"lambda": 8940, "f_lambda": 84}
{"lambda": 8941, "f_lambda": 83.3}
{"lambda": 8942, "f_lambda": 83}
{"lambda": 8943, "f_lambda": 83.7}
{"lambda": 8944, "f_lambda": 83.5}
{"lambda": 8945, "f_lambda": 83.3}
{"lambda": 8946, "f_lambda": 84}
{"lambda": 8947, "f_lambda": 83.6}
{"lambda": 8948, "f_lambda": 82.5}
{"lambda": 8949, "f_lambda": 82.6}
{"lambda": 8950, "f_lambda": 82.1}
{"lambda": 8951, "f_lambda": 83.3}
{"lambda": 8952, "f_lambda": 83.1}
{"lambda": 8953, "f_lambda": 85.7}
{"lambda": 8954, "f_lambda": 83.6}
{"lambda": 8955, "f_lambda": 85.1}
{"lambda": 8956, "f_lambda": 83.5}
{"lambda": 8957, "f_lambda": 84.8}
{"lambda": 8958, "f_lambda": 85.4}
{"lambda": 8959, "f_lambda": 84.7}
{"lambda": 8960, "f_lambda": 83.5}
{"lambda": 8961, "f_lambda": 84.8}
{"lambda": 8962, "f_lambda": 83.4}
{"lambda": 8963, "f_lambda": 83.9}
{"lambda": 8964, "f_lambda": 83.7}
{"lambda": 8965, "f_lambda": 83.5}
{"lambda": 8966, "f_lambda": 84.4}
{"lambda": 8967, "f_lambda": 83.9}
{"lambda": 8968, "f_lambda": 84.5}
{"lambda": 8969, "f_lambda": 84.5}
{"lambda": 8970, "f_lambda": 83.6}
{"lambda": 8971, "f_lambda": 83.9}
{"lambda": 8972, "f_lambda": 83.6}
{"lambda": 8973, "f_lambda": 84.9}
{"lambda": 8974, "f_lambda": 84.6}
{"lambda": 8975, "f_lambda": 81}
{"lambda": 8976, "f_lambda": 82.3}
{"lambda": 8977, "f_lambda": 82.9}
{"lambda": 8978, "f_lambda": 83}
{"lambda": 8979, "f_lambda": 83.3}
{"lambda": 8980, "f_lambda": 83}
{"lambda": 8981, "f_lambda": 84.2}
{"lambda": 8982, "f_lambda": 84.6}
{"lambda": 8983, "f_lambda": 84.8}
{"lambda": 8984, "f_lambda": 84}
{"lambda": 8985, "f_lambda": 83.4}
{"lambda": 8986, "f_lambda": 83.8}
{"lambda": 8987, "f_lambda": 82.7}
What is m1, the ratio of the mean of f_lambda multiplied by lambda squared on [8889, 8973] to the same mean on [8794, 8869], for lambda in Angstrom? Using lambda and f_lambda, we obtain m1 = 1.02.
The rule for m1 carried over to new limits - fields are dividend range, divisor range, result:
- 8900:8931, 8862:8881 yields 1.02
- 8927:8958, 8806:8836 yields 1.02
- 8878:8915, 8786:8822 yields 1.03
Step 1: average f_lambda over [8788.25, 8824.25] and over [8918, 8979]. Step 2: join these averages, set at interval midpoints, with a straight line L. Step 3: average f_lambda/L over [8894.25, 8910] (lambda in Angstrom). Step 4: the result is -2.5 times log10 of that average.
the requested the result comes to -0.02 mag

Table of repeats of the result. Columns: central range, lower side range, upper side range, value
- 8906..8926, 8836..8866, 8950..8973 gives -0.007 mag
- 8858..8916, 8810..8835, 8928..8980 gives 0.001 mag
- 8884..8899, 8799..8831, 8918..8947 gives -0.022 mag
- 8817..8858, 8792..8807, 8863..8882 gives -0.024 mag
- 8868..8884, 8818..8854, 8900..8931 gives 0.005 mag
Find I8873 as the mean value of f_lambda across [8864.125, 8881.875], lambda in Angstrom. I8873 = 84.1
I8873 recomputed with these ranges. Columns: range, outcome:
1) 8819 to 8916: 85.3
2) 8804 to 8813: 80.6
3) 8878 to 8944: 85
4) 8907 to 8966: 84.3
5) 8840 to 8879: 84.8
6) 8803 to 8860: 85.1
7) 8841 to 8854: 86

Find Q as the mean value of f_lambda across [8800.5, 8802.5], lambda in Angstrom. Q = 86.7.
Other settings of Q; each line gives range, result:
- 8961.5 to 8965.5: 83.6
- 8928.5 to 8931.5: 83.8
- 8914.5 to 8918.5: 85.5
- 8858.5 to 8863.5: 82.6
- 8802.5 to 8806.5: 80.6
